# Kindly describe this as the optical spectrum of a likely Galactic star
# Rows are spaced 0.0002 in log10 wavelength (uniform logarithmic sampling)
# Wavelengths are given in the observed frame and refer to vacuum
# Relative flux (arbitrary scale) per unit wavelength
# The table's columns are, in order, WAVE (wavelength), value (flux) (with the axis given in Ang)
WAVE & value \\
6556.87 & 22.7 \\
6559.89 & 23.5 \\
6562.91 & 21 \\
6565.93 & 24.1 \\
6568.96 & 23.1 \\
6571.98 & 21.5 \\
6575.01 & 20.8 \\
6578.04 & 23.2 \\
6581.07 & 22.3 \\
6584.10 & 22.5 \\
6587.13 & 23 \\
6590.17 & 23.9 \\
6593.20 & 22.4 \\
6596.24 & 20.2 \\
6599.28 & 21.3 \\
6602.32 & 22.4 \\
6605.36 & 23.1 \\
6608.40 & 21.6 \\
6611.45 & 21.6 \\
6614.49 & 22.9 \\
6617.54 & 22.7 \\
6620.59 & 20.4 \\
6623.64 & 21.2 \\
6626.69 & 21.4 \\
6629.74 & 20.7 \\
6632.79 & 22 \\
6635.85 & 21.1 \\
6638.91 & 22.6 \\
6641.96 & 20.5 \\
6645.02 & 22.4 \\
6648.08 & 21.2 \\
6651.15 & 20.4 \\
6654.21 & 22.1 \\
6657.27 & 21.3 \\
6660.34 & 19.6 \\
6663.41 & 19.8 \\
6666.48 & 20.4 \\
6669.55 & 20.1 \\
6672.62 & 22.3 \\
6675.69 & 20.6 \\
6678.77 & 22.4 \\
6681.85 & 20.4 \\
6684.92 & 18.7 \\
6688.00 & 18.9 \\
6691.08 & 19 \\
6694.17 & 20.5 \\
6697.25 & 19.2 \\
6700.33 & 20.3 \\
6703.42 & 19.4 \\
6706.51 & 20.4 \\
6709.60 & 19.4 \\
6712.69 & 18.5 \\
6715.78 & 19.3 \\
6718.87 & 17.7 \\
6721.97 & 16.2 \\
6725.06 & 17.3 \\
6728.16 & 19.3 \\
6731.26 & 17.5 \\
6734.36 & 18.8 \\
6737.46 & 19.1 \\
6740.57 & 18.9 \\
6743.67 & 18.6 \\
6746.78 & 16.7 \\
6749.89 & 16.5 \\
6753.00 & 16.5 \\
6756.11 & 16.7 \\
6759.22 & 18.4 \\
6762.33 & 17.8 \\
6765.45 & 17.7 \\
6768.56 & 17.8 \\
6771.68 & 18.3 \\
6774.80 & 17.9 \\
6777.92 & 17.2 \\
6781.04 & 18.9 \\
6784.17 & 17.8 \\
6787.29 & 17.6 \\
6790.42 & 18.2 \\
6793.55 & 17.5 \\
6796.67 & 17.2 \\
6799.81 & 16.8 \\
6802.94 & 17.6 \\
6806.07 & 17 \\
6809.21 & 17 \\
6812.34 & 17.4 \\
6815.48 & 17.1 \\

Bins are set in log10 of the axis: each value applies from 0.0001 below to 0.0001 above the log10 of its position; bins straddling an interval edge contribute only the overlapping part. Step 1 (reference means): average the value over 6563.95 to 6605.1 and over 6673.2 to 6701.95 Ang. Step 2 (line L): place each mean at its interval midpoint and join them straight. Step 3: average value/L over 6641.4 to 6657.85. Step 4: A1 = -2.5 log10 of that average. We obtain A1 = -0.02 mag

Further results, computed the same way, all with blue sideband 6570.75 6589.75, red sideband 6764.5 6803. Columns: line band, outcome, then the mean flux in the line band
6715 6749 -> 0.049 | 18.1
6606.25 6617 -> -0.027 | 22.2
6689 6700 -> 0.007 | 19.6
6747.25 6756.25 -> 0.118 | 16.6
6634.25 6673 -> -0.019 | 21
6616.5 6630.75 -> 0.005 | 21.3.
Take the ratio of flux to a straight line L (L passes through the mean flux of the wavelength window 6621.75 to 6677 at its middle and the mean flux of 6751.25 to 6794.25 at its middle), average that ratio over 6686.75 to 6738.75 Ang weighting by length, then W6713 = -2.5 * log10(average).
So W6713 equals 0.03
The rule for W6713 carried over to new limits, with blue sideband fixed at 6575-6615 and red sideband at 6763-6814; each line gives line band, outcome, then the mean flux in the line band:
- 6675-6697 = 0.00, 20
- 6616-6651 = 0.00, 21.4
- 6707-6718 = 0.02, 19.1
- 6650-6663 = 0.00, 20.8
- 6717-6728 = 0.11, 17.4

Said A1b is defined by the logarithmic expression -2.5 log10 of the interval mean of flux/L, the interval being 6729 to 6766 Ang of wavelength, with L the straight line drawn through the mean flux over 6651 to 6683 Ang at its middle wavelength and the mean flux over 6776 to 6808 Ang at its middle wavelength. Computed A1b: 0.06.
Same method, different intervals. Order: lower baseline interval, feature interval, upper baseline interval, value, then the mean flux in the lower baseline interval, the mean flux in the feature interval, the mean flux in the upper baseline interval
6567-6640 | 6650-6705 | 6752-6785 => -0.01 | 22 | 20.3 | 17.7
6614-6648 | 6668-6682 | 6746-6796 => -0.05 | 21.6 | 21.2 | 17.6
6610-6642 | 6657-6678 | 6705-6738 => -0.02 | 21.6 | 20.6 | 18.5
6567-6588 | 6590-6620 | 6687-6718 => -0.02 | 22.4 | 22.1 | 19.5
